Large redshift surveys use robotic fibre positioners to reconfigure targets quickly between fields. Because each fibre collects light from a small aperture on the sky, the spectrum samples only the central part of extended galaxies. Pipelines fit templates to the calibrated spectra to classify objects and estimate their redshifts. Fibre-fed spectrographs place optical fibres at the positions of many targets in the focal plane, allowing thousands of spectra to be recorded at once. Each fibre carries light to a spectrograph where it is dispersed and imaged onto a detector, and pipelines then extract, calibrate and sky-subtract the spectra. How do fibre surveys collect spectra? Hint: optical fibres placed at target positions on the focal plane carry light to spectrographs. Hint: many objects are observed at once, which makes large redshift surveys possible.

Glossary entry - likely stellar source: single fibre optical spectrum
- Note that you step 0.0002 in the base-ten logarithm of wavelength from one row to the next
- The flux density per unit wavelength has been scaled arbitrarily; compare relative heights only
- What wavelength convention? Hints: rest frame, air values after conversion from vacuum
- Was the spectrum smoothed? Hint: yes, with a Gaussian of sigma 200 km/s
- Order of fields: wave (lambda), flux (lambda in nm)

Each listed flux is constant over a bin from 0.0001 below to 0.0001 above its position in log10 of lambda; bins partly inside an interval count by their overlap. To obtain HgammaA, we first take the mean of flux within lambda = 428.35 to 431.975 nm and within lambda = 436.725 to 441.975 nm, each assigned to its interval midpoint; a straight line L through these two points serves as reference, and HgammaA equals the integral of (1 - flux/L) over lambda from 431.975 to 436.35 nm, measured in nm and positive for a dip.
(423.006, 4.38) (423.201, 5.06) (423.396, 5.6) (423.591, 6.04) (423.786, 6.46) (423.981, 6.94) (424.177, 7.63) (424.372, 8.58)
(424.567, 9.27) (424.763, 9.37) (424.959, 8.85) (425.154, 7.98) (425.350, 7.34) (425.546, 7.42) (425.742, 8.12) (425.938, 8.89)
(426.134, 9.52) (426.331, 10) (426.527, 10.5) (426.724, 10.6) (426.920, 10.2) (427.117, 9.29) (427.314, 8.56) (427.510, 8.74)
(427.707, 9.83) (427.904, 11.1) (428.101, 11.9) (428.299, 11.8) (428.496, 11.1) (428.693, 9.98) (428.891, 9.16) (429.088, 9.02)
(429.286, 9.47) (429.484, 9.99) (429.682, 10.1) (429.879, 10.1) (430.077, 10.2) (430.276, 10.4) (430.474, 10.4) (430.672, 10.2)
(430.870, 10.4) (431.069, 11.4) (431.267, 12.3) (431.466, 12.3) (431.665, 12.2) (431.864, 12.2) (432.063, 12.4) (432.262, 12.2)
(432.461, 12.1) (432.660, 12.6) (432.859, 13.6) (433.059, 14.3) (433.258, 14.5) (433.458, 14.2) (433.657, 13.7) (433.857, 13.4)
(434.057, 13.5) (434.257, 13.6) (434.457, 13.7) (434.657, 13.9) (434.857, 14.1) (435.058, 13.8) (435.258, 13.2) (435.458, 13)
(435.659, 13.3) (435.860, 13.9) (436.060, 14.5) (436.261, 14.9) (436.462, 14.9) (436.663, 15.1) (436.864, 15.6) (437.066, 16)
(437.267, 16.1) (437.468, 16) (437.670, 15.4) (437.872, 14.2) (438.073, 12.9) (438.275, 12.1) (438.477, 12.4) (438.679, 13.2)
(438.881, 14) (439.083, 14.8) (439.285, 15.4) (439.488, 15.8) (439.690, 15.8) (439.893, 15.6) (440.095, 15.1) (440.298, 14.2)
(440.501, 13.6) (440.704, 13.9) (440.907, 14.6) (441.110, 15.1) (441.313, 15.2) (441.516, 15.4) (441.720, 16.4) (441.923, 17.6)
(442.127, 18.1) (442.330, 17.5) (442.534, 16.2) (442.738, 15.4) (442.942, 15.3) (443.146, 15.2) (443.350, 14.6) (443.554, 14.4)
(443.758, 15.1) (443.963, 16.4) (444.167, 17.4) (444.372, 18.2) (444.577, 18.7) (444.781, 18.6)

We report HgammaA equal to -0.39 nm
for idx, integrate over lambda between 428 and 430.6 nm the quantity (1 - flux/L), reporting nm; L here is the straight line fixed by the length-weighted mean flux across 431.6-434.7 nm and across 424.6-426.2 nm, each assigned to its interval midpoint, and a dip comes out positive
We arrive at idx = 0.133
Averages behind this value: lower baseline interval 8.45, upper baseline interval 13.3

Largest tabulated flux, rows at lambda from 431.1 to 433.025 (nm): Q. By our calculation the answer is 13.6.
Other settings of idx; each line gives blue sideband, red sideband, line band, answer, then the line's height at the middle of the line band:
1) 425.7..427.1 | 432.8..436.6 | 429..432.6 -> 0.29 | 11.9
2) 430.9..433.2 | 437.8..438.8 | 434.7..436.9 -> -0.24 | 12.8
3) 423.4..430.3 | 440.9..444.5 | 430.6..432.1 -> -0.07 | 11.2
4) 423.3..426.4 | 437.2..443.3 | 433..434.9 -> -0.27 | 12.2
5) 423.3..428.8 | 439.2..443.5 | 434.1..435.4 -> -0.10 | 12.7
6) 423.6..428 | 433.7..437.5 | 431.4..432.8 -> 0.00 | 12.3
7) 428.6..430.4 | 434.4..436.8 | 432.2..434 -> -0.16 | 12.3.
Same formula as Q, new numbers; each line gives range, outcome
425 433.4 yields 14.5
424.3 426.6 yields 10.5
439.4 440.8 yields 15.8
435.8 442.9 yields 18.1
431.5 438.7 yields 16.1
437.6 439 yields 15.4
